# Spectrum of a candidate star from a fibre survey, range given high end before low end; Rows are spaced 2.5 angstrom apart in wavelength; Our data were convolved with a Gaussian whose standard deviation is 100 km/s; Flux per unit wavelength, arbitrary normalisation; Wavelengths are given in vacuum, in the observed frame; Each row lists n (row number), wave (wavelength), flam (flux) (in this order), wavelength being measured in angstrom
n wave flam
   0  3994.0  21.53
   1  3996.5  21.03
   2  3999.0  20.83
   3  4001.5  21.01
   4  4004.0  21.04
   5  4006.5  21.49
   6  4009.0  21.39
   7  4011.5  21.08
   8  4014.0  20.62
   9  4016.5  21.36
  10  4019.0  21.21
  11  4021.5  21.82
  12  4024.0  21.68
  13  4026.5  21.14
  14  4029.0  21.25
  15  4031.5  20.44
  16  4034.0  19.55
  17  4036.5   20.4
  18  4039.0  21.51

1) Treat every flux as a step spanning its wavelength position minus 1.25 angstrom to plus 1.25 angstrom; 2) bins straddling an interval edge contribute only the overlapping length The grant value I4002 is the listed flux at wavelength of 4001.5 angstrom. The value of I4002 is 21.01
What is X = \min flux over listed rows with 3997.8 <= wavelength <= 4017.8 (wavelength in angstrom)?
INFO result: 20.62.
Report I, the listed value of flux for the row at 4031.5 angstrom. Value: 20.44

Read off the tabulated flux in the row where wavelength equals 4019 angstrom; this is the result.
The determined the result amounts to 21.21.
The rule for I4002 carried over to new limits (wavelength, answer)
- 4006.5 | 21.49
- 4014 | 20.62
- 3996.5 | 21.03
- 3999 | 20.83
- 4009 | 21.39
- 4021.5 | 21.82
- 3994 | 21.53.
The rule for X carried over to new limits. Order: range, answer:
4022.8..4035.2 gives 19.55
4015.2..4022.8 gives 21.21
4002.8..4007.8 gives 21.04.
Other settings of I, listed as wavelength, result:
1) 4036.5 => 20.4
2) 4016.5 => 21.36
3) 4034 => 19.55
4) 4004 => 21.04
